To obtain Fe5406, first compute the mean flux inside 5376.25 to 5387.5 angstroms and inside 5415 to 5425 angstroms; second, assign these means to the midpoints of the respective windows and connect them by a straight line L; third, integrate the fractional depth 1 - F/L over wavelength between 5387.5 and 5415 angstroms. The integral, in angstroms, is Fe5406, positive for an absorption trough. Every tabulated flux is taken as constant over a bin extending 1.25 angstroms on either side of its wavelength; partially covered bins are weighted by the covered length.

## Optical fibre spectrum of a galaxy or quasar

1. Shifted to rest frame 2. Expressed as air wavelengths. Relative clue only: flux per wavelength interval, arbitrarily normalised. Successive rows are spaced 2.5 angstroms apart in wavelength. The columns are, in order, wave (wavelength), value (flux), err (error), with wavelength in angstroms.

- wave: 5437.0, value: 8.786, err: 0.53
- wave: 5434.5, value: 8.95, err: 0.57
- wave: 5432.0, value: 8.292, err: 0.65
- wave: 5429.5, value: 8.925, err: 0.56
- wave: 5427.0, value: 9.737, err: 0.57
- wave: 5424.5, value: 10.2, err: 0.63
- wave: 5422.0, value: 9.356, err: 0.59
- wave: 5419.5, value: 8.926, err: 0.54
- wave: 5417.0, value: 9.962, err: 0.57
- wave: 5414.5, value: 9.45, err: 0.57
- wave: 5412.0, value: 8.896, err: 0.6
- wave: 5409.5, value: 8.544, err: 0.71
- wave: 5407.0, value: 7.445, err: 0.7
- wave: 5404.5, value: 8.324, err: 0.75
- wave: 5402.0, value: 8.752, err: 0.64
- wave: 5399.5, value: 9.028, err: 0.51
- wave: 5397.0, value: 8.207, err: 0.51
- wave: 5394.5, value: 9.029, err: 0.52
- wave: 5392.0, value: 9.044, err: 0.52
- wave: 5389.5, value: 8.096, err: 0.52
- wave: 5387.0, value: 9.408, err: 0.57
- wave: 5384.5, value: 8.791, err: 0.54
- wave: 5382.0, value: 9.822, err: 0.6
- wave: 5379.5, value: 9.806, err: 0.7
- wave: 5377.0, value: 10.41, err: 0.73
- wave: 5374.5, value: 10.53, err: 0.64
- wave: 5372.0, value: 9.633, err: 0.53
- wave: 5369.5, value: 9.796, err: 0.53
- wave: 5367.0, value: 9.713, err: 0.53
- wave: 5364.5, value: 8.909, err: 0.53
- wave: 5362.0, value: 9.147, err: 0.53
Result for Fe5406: 2.8 angstroms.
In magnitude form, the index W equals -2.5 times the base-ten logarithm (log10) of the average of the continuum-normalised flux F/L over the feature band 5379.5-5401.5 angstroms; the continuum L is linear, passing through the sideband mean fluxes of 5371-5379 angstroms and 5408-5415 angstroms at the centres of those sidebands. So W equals 0.08 mag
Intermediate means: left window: 10.2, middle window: 8.97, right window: 8.86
